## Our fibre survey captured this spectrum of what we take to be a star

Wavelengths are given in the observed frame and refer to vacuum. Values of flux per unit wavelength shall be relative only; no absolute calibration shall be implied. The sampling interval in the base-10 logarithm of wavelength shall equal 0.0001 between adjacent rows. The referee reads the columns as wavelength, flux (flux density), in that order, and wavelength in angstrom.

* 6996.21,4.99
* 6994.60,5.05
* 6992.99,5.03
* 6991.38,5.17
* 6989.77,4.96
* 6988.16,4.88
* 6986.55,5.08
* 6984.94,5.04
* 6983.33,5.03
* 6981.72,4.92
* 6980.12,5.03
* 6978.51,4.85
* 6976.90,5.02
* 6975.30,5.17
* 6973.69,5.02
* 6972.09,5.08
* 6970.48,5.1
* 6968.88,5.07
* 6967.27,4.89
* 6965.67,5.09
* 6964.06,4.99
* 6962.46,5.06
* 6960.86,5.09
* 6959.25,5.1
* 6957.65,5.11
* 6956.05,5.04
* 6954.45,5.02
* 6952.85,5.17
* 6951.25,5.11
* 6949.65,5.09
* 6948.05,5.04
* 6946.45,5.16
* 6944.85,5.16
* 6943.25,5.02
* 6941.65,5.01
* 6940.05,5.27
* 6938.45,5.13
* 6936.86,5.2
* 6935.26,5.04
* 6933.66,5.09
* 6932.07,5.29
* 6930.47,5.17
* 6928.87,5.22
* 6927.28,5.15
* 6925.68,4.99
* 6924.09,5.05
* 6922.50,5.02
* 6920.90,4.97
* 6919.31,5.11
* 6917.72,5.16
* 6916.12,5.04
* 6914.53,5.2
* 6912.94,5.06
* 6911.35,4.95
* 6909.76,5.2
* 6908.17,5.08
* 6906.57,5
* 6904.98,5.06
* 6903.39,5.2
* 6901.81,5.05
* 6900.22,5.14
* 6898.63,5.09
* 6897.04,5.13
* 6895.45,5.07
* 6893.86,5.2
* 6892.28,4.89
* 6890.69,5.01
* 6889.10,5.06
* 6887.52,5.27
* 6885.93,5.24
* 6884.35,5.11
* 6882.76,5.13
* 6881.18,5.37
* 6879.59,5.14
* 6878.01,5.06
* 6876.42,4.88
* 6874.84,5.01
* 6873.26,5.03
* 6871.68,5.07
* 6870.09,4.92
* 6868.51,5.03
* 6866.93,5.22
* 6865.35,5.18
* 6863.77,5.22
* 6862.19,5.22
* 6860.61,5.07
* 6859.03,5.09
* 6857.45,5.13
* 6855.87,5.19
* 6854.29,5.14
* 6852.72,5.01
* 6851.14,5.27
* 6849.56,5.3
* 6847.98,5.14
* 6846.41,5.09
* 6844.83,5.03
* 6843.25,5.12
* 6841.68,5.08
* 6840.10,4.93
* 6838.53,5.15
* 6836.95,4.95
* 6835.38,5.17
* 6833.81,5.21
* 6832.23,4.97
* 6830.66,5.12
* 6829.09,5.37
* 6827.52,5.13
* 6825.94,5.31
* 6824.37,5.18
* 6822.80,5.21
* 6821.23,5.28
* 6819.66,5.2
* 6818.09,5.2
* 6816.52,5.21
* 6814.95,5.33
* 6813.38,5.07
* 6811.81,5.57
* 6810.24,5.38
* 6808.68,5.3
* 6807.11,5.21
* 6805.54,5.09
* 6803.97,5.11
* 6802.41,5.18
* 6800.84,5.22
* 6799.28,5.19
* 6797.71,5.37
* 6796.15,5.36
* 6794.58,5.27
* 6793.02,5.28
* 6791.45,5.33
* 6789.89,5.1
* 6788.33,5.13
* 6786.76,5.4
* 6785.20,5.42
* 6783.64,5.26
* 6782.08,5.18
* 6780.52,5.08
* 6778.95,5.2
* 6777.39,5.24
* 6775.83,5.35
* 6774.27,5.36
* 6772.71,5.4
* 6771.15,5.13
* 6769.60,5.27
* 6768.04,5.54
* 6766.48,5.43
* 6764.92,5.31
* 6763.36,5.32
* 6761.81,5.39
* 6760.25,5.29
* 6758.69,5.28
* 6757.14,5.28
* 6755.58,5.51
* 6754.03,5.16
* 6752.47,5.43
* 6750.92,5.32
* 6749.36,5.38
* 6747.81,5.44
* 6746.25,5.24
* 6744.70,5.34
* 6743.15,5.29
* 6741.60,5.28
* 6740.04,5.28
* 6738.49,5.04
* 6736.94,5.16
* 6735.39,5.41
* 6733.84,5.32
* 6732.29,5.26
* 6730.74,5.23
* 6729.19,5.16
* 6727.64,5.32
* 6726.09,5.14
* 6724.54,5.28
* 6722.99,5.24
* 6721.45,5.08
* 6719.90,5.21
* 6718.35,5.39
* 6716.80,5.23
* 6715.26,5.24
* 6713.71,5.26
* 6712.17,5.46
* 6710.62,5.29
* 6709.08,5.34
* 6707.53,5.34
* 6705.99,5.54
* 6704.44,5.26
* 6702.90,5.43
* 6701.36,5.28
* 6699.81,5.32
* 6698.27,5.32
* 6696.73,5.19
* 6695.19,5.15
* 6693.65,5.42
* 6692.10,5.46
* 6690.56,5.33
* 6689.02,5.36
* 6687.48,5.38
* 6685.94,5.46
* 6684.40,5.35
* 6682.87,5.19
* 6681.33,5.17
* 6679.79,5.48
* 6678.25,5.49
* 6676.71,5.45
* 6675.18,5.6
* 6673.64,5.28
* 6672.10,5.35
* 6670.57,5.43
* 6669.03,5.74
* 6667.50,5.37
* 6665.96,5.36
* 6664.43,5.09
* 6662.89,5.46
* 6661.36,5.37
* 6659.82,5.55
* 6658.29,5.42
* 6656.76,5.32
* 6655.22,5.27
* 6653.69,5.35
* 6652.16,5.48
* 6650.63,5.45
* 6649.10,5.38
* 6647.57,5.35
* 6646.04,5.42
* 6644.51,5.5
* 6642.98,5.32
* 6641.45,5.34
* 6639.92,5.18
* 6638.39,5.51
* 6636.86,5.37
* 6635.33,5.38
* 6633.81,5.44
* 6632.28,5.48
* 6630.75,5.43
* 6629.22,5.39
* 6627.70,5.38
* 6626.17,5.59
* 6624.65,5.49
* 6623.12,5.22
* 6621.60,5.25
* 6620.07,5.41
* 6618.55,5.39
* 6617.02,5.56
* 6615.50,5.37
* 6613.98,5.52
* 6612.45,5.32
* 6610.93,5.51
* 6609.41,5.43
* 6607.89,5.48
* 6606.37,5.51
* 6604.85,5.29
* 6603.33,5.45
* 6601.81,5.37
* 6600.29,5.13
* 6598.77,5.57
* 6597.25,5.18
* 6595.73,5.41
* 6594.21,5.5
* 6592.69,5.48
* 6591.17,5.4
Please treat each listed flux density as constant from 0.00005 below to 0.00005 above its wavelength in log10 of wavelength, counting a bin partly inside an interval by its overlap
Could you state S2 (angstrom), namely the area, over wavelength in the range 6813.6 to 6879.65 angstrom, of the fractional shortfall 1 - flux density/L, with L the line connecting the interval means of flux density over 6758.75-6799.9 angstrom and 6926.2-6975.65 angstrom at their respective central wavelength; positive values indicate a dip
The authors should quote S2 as 1.1 angstrom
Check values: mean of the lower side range 5.29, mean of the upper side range 5.1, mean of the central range 5.13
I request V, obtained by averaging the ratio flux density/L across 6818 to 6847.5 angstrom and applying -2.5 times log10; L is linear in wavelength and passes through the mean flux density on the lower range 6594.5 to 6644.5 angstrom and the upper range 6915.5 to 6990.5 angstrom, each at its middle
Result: 0.010 mag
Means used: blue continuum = 5.4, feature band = 5.14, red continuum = 5.07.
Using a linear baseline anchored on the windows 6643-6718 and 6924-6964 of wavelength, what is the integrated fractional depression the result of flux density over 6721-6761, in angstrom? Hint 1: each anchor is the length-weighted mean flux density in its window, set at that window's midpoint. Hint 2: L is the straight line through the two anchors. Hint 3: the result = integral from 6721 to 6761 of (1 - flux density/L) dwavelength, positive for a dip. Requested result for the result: 0.2 angstrom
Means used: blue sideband 5.37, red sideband 5.11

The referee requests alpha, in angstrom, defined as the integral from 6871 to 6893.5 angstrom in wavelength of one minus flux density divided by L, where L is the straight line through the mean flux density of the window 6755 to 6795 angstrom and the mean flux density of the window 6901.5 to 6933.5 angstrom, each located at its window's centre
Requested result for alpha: 0.2 angstrom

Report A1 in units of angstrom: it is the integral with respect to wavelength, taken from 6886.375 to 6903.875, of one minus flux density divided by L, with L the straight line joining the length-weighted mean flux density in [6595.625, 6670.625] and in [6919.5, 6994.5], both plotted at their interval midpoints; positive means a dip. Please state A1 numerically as 0.1 angstrom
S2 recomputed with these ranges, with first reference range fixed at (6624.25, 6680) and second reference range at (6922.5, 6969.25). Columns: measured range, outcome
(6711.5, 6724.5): 0.2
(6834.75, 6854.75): 0.4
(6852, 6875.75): 0.4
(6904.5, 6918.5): 0.1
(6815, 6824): 0.0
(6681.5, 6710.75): 0.2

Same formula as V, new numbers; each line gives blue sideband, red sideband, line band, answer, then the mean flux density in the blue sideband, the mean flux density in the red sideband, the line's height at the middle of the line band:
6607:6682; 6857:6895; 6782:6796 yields -0.01 mag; 5.41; 5.11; 5.22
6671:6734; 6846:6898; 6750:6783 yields -0.01 mag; 5.32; 5.12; 5.24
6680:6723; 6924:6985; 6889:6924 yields 0.01 mag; 5.31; 5.08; 5.12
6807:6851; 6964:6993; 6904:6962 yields -0.01 mag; 5.19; 5.02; 5.07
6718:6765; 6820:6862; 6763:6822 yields -0.01 mag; 5.28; 5.14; 5.21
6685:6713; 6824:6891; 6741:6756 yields -0.01 mag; 5.35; 5.12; 5.28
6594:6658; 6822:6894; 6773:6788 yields -0.01 mag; 5.4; 5.12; 5.21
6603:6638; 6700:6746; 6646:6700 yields -0.01 mag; 5.42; 5.28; 5.35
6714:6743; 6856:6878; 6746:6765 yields -0.03 mag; 5.24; 5.08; 5.21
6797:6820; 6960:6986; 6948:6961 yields -0.01 mag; 5.24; 5.03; 5.05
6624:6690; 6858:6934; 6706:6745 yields 0.01 mag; 5.4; 5.1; 5.31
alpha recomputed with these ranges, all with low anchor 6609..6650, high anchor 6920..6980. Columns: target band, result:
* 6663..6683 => -0.1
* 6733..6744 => 0.1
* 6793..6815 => -0.1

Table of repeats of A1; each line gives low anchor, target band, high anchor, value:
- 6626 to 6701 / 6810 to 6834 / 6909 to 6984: -0.1 angstrom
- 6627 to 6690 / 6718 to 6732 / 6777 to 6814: 0.3 angstrom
